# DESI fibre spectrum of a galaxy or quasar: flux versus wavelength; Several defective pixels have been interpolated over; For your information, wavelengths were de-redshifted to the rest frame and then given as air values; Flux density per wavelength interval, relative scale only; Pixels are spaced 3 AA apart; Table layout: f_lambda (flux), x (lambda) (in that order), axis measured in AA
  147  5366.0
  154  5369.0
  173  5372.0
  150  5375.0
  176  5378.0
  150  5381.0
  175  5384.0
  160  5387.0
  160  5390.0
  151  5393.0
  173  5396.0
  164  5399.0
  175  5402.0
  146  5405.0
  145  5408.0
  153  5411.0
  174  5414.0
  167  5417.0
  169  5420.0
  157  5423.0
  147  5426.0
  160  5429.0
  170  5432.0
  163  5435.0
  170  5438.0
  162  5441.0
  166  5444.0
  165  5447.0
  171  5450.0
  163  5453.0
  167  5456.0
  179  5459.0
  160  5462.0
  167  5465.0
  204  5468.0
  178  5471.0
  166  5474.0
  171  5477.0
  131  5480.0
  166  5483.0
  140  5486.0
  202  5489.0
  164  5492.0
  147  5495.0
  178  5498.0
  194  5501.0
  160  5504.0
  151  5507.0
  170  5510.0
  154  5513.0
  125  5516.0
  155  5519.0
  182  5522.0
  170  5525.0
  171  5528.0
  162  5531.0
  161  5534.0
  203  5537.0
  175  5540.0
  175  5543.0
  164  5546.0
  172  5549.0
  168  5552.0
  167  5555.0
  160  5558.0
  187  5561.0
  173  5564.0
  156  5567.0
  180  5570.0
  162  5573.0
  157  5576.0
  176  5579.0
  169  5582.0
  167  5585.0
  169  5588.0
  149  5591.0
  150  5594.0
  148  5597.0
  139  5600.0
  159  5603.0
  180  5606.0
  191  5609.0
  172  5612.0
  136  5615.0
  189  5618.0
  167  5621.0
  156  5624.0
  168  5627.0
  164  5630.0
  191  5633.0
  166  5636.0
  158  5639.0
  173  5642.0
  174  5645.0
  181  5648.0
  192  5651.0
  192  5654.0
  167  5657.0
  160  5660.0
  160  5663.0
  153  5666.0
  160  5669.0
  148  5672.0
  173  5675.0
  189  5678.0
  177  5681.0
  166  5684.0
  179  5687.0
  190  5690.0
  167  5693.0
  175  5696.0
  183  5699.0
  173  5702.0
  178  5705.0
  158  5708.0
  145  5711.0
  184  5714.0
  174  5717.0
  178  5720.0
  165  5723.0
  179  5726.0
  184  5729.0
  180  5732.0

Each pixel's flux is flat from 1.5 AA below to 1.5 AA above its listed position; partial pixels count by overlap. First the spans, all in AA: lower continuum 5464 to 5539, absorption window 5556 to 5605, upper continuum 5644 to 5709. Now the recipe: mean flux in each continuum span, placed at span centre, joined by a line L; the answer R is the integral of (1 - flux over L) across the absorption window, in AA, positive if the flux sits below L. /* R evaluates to 1.9 AA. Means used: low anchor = 167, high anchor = 173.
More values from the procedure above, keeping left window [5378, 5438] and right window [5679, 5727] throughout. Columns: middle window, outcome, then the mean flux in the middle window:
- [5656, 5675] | 1.4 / 159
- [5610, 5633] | 0.4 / 167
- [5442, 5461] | -0.6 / 168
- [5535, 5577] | -1.0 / 171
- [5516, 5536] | 0.2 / 165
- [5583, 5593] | 0.4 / 161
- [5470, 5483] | 0.2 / 161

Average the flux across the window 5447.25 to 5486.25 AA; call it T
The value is 167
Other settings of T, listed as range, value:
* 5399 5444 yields 162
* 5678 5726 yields 174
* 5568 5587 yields 168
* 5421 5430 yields 155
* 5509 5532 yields 161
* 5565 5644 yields 165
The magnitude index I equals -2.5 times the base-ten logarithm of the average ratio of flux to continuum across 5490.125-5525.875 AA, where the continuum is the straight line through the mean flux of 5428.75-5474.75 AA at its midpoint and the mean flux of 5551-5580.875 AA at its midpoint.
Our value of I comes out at 0.04 mag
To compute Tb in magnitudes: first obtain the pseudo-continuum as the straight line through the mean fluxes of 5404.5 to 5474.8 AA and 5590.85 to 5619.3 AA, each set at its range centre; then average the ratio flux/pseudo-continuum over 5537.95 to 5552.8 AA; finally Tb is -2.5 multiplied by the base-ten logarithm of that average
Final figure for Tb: -0.06 mag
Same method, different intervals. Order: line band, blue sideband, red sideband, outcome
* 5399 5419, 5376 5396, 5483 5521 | 0.013 mag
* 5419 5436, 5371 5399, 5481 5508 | 0.024 mag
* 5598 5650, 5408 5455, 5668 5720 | 0.008 mag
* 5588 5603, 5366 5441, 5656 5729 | 0.119 mag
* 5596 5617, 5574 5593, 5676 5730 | 0.029 mag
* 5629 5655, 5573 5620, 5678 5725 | -0.057 mag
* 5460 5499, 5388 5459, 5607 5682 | -0.016 mag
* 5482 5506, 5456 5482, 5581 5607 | -0.010 mag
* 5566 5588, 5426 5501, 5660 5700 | 0.011 mag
